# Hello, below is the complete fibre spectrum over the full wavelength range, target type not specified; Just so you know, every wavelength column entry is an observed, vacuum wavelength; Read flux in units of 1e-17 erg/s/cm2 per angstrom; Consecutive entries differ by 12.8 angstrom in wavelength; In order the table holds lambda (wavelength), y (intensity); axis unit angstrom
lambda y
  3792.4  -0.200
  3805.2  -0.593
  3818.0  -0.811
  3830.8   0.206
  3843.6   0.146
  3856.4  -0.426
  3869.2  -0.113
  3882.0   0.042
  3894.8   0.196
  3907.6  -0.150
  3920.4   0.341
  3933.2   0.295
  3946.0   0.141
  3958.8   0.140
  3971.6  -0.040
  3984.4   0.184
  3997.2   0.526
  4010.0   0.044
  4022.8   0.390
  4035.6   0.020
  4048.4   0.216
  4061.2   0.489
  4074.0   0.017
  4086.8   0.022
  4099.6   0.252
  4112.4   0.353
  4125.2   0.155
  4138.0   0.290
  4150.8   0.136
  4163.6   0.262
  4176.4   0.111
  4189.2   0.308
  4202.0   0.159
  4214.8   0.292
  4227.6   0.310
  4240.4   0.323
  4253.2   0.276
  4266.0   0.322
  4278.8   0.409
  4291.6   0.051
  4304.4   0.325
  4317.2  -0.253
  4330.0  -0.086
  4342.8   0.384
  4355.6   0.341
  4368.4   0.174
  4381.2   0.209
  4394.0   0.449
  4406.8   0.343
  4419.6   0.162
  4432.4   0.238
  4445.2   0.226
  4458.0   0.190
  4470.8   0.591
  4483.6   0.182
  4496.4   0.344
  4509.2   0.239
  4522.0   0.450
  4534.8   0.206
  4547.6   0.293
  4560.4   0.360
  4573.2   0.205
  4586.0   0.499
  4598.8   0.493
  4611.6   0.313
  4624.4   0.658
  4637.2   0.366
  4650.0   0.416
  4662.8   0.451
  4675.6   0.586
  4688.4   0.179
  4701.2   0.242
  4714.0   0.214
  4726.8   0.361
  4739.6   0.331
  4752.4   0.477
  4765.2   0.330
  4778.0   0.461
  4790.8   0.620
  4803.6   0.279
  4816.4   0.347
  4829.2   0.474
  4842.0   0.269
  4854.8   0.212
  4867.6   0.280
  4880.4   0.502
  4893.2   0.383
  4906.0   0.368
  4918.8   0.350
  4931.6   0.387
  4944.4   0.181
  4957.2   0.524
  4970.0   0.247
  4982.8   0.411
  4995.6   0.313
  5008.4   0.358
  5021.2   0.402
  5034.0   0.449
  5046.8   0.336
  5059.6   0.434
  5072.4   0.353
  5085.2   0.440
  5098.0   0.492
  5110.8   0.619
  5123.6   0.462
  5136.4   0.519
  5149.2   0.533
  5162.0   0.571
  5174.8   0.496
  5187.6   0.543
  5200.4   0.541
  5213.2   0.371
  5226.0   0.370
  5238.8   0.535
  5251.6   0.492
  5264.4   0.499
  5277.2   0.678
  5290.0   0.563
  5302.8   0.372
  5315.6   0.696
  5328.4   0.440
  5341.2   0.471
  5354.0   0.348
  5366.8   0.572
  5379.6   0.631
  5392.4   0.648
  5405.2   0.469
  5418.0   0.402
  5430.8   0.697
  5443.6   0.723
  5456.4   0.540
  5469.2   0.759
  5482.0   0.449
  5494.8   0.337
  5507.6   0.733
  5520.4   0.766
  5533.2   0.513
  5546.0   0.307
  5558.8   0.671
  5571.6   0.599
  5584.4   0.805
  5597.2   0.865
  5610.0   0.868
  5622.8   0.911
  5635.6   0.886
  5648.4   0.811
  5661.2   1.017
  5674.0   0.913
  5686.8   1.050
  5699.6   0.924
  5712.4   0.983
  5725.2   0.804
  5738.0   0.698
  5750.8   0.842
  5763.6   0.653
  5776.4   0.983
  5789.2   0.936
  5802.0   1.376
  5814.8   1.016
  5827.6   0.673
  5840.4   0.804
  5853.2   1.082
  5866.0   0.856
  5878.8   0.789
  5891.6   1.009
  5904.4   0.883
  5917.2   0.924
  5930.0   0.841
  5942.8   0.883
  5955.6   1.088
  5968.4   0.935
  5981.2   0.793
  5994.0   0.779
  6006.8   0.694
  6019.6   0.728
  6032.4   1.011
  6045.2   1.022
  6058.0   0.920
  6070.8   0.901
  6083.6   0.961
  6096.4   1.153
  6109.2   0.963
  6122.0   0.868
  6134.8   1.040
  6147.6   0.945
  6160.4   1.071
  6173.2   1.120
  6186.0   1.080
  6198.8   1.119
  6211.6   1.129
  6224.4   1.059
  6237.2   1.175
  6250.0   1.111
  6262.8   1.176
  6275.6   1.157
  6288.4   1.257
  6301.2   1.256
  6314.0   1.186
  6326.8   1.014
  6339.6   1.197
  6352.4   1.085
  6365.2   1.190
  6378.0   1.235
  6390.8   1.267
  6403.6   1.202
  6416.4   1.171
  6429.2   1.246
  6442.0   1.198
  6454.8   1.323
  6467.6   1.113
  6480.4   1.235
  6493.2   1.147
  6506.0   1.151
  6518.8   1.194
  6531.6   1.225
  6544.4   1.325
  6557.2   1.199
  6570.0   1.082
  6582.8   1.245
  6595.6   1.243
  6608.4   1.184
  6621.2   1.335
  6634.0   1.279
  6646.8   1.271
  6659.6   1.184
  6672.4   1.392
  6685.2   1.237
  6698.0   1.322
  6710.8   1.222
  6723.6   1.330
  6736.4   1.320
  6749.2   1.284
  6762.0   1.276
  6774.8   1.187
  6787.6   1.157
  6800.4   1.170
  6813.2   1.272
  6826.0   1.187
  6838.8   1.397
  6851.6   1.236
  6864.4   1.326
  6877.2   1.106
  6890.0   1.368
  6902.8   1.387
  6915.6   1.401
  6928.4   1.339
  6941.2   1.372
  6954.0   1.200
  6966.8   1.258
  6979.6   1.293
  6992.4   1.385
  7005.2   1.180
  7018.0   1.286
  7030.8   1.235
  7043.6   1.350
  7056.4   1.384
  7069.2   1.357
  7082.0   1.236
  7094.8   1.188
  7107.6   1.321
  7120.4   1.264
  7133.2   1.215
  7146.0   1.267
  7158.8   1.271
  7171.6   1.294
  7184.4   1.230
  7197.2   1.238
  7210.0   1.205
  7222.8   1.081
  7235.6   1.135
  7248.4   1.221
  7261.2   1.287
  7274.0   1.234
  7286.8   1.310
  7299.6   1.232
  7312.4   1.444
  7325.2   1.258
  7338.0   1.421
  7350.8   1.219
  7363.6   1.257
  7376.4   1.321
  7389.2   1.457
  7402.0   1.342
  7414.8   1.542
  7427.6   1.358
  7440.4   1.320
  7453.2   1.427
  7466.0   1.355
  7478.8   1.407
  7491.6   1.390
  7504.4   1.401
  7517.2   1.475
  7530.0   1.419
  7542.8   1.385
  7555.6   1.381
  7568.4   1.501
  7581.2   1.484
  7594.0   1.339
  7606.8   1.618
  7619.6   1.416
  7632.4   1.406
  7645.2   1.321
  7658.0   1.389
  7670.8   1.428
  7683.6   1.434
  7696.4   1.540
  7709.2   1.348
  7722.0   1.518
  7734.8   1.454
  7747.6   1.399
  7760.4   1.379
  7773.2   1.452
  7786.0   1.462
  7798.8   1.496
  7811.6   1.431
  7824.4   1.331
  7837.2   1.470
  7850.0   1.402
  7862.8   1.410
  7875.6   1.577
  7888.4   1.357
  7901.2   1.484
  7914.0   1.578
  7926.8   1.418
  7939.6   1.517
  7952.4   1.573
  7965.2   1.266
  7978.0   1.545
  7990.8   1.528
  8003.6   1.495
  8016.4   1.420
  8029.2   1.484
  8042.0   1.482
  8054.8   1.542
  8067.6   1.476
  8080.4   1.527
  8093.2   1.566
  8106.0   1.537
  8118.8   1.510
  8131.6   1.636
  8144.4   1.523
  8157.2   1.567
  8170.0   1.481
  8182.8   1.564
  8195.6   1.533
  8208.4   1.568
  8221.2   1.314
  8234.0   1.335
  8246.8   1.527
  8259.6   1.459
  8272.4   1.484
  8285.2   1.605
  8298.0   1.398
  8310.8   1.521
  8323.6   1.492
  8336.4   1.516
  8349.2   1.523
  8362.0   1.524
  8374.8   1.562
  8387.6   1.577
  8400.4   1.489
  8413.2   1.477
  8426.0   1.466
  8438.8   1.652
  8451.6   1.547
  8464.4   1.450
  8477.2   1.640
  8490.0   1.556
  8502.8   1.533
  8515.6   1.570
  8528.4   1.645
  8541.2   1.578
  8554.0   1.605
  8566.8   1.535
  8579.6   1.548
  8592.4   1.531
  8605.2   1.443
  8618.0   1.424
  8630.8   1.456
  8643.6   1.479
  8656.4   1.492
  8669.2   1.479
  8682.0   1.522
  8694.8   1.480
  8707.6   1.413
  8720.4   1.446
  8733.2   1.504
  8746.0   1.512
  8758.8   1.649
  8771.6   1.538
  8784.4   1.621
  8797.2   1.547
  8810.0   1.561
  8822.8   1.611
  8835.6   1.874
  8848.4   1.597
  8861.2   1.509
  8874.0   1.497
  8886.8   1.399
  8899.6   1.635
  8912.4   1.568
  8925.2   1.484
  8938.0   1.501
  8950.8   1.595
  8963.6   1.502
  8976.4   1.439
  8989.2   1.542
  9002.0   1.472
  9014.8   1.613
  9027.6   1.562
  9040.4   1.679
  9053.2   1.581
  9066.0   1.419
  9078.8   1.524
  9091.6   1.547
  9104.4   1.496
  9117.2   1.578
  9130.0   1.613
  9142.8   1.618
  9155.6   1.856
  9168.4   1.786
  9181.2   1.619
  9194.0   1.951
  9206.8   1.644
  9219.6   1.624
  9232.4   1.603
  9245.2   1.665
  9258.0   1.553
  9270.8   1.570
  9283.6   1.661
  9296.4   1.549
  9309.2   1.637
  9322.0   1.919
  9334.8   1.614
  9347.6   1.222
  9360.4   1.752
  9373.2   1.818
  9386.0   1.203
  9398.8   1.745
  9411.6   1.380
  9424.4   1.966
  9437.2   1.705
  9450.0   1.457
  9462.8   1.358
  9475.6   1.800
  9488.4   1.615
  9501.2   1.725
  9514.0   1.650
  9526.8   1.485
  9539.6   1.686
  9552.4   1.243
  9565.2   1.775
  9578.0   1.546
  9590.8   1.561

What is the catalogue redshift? 0.40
